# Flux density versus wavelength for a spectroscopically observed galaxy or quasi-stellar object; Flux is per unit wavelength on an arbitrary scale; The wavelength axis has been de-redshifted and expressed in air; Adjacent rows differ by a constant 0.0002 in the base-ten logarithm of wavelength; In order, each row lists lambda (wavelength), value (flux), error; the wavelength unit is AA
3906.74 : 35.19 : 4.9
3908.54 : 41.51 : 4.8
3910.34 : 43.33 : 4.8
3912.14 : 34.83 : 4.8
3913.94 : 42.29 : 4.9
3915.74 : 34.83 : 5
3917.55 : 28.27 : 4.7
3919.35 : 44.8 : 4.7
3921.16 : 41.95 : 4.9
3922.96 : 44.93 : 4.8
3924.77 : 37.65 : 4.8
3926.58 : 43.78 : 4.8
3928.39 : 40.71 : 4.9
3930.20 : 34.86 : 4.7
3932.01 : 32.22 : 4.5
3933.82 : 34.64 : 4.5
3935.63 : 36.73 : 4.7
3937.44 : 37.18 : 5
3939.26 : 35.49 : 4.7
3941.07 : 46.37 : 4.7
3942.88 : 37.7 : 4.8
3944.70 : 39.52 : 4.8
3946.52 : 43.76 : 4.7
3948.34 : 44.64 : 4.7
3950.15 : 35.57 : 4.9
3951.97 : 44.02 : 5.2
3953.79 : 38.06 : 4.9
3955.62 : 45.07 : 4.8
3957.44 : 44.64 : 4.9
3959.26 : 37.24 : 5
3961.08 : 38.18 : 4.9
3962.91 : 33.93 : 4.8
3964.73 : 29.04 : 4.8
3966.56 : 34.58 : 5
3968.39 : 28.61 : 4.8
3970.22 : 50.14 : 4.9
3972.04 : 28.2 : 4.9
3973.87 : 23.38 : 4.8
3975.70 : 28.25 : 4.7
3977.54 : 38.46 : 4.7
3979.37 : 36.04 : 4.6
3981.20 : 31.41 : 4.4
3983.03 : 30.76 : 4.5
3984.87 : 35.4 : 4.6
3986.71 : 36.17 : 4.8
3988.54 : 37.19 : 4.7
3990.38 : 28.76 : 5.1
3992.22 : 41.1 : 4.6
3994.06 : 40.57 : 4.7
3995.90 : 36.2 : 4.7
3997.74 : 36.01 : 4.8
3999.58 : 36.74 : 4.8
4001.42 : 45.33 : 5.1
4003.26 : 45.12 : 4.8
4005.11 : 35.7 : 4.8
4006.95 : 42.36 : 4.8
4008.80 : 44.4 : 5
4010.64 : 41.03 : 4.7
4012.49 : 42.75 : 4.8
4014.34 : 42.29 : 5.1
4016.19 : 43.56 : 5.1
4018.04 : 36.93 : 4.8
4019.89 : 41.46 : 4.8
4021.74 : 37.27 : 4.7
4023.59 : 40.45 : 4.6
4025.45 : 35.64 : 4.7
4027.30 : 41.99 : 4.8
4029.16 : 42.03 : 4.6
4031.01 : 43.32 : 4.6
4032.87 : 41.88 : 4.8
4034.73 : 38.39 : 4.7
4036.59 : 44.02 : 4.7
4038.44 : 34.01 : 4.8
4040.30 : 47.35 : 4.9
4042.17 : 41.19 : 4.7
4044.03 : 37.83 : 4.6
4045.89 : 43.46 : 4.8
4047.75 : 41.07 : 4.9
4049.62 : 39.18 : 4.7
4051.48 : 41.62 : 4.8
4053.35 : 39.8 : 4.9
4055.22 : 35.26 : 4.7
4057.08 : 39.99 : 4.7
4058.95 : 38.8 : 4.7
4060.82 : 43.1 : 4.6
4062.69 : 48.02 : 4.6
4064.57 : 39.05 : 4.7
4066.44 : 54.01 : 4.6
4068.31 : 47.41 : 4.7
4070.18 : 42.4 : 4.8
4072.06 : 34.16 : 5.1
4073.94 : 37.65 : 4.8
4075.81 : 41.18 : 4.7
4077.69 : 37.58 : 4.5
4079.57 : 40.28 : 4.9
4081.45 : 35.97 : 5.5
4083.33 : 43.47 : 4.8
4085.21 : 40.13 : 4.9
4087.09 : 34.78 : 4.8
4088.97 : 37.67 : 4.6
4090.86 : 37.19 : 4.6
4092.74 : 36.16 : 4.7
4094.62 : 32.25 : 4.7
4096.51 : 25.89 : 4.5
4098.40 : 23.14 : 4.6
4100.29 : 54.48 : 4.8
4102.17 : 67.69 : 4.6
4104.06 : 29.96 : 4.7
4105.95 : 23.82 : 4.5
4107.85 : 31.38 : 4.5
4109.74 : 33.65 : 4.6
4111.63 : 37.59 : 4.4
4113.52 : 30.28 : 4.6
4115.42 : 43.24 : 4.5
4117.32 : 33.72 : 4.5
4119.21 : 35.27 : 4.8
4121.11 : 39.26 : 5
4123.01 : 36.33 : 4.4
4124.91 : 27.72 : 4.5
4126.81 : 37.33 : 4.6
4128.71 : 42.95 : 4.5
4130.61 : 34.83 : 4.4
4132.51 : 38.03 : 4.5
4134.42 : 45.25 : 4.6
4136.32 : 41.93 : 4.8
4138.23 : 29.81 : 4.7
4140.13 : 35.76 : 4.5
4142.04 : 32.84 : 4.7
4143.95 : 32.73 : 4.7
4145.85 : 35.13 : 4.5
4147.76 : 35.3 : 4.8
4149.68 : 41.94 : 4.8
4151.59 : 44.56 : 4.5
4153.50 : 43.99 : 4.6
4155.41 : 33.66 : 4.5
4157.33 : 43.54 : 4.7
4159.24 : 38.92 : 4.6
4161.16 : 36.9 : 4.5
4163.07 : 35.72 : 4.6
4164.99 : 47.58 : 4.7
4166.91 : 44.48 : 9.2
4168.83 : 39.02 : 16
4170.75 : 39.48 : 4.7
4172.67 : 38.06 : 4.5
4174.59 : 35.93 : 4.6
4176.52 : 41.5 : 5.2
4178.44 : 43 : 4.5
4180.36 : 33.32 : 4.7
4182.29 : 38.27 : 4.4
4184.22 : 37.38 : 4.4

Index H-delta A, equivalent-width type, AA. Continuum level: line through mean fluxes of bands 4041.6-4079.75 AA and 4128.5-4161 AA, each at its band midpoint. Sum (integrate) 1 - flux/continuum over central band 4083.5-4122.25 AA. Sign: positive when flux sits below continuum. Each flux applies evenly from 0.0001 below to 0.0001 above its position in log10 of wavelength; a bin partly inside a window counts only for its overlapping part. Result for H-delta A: 3.0 AA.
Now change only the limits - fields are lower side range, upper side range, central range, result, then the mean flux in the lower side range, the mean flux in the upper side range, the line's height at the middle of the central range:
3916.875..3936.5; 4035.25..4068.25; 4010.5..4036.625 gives 0.15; 38.4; 41.8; 41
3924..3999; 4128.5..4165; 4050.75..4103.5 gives -3.51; 36.9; 38.3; 37.7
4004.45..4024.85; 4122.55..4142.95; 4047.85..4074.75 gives -1.63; 40.7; 36.6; 39.1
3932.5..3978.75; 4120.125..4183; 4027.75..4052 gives -2.22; 37.3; 38.3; 37.7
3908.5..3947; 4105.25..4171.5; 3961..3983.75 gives 3.27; 38.9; 37.3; 38.5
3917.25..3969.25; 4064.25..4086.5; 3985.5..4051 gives -0.15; 38.5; 41.1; 40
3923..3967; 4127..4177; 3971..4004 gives 2.94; 38.7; 38.8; 38.7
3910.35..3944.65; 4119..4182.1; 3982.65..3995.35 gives 0.82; 38.5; 38.3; 38.4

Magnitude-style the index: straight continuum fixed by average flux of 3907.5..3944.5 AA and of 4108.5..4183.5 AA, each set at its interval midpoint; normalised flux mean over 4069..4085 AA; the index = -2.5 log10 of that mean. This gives -0.03 mag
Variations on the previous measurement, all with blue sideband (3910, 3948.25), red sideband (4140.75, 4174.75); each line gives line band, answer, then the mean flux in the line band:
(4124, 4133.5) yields 0.08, 36.2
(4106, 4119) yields 0.14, 34.2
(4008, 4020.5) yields -0.08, 41.8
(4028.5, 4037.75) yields -0.08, 41.8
